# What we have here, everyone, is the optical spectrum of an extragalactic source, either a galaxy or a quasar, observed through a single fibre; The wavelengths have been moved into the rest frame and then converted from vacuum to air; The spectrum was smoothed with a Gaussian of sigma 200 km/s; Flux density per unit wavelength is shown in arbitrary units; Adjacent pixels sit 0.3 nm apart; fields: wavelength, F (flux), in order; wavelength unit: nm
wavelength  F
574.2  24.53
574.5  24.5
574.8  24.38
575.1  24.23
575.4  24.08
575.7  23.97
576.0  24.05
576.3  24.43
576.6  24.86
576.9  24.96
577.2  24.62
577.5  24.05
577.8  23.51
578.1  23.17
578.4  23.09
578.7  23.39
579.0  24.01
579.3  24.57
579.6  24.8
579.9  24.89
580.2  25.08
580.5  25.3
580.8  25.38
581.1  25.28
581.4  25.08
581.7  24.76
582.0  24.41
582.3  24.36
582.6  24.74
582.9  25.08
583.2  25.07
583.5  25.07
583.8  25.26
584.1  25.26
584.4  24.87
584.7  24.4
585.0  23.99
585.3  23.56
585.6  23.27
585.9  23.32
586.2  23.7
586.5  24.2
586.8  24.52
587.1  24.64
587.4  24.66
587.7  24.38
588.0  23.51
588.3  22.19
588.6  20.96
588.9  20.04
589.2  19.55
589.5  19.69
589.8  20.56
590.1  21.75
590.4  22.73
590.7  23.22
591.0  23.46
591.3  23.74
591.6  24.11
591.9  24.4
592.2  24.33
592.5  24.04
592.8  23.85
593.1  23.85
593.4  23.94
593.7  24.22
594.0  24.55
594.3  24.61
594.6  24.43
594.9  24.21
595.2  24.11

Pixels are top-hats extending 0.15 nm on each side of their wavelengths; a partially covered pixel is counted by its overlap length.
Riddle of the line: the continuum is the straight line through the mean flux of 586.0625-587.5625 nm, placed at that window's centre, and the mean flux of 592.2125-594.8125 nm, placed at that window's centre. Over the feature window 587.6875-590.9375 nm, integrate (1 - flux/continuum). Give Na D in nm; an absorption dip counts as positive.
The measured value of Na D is 0.36 nm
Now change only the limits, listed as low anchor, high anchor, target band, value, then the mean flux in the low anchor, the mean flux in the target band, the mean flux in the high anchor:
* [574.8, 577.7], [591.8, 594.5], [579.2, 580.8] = -0.044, 24.3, 25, 24.2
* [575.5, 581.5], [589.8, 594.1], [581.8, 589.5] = 0.085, 24.4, 23.7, 23.6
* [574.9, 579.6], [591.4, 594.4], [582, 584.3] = -0.078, 24.1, 24.9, 24.2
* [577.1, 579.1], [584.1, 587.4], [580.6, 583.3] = -0.115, 23.7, 24.9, 24.1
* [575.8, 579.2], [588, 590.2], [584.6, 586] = -0.116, 24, 23.7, 20.8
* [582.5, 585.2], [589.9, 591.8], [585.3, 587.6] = 0.017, 24.8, 24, 23.1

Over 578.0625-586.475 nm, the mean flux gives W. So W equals 24.5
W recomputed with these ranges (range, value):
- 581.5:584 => 24.9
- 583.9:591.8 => 23.1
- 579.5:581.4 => 25.1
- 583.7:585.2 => 24.7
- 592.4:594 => 24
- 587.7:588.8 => 22.4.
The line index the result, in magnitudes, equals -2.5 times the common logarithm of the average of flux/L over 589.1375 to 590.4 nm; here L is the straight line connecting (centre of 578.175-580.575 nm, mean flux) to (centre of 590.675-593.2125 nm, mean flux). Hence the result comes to 0.16 mag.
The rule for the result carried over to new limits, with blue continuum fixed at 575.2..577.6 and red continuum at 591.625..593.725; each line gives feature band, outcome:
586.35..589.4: 0.06 mag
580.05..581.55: -0.04 mag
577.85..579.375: 0.03 mag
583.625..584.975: -0.03 mag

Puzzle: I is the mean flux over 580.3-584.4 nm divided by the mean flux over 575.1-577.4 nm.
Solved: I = 1.0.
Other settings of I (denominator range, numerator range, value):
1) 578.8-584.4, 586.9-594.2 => 0.93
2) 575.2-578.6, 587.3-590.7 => 0.91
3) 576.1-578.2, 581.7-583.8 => 1.02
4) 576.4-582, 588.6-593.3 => 0.92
